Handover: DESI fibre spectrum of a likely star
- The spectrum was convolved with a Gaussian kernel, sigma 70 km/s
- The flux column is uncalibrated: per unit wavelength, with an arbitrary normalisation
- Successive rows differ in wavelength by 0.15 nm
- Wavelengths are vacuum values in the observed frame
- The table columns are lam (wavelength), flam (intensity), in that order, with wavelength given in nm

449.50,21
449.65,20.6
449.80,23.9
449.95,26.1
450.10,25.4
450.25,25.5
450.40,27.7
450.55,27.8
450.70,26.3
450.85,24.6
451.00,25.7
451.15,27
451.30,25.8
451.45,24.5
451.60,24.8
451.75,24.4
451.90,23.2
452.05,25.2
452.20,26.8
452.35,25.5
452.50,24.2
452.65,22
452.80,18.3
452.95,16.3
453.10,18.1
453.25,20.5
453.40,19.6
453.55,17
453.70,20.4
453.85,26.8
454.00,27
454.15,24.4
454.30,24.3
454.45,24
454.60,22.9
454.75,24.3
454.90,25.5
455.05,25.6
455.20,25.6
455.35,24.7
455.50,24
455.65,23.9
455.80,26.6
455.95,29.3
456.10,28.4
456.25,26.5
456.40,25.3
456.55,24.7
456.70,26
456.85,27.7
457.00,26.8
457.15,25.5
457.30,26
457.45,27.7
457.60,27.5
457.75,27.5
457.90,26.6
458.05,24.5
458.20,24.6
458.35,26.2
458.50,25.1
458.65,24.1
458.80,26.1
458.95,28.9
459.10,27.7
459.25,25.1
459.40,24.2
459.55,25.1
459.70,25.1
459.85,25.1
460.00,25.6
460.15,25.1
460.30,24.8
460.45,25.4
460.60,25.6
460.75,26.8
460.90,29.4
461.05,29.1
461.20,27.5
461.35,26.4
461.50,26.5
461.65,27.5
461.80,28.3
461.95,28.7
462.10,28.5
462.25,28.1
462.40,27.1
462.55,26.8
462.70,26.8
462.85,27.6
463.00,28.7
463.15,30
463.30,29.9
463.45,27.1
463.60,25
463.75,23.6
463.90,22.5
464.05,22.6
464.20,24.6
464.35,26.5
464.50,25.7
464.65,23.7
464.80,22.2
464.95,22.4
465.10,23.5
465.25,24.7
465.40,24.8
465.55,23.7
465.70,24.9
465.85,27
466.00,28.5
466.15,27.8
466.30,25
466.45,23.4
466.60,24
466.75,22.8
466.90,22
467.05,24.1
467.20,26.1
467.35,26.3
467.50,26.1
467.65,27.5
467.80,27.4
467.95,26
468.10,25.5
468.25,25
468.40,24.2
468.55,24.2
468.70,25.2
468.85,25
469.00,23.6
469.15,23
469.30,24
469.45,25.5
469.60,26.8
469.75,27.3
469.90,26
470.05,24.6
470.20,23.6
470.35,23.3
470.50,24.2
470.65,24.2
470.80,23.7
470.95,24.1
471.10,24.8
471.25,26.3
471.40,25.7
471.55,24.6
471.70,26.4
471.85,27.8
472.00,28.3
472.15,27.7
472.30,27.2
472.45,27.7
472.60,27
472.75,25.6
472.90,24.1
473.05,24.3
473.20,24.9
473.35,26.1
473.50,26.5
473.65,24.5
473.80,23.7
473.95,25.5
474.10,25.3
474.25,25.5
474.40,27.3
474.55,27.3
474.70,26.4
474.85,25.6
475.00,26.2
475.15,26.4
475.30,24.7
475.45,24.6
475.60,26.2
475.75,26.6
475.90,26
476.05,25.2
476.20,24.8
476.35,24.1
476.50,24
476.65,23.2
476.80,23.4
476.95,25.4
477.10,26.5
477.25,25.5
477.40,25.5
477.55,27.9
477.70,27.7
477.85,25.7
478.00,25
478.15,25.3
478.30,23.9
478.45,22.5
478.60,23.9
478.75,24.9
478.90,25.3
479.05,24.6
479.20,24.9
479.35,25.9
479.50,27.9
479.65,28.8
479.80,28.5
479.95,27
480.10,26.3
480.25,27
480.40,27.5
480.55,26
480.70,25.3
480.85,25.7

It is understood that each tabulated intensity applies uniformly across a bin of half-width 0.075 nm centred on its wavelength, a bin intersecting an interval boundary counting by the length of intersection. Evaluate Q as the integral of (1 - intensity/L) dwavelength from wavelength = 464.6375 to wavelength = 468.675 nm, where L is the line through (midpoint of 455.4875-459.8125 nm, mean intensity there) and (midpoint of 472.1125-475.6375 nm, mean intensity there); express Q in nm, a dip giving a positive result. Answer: 0.16 nm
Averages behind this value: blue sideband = 26.1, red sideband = 25.8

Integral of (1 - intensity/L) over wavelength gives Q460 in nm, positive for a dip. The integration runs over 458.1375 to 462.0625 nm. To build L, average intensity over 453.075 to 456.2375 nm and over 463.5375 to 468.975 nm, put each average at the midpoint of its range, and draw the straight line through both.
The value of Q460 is -0.31 nm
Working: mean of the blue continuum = 24.1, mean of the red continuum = 24.8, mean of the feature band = 26.3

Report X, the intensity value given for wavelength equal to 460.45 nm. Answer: 25.4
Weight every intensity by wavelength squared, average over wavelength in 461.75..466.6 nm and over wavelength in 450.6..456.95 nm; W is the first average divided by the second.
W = 1.1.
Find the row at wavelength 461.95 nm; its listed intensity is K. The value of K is 28.7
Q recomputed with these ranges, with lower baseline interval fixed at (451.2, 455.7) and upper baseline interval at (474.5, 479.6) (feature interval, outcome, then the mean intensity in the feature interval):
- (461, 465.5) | -0.37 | 26.2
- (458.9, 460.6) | -0.12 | 25.6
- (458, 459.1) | -0.09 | 25.8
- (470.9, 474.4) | -0.12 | 25.9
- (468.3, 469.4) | 0.02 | 24.2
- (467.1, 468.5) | -0.08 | 25.9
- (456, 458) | -0.25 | 26.6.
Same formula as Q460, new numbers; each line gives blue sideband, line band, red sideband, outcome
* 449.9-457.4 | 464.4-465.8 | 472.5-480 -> 0.06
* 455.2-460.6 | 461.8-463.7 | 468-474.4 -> -0.16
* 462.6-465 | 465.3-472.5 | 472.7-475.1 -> 0.07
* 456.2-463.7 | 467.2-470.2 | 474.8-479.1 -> 0.06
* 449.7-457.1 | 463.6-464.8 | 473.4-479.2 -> 0.04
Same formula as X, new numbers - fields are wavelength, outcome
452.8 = 18.3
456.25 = 26.5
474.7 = 26.4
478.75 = 24.9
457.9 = 26.6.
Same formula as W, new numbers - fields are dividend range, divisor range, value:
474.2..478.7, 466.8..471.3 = 1.05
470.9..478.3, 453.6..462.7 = 1.06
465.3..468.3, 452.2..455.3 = 1.18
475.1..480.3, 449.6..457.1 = 1.16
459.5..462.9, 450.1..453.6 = 1.19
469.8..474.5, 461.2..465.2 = 1.01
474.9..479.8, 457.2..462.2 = 1.04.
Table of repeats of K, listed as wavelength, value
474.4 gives 27.3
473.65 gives 24.5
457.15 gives 25.5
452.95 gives 16.3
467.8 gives 27.4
